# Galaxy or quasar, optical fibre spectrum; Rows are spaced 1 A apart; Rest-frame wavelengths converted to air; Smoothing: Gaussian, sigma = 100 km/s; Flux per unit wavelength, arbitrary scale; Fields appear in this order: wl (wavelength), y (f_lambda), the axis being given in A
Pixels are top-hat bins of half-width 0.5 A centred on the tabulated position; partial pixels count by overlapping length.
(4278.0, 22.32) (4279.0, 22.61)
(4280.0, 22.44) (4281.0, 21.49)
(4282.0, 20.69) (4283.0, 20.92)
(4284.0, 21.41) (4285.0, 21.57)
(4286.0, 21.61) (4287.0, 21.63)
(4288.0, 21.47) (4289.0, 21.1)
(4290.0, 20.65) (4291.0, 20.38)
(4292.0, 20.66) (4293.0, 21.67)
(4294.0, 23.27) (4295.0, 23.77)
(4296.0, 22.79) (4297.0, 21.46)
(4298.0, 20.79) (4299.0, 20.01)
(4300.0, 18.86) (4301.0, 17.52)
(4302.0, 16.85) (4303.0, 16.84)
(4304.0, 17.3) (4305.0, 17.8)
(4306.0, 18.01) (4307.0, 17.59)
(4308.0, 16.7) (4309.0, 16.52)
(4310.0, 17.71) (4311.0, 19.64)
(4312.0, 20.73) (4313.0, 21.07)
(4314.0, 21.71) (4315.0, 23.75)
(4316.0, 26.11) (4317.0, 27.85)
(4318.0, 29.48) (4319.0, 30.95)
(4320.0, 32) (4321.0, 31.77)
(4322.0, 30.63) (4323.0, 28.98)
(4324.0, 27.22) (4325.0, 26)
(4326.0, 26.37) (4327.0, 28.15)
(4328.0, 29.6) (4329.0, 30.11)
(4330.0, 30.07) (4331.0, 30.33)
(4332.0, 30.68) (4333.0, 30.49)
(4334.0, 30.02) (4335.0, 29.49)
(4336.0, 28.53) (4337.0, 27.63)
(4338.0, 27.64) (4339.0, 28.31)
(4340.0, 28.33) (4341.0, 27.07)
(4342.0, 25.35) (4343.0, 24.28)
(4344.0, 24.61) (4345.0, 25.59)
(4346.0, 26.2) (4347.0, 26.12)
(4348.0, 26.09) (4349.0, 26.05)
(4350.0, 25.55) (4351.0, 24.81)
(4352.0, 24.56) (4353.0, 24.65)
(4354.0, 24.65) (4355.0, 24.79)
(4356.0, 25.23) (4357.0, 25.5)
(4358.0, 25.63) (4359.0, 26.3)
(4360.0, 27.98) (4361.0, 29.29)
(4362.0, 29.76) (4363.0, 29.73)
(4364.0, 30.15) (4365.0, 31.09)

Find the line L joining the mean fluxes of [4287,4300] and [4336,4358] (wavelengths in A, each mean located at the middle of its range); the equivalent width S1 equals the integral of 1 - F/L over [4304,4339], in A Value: -2.88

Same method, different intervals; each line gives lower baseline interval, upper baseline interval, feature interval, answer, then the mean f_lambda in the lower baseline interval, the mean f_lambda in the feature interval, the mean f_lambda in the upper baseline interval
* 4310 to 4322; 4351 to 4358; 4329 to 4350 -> -2.0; 25.8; 27.7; 24.9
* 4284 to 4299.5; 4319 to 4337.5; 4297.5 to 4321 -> 3.8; 21.5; 21.3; 29.4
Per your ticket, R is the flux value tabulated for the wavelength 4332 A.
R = 30.68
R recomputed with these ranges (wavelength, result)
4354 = 24.65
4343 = 24.28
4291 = 20.38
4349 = 26.05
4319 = 30.95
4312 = 20.73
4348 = 26.09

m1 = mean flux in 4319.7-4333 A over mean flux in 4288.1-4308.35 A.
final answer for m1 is 1.5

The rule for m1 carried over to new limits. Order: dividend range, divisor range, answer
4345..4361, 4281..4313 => 1.29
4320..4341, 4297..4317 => 1.49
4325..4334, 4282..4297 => 1.36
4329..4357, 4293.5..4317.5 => 1.34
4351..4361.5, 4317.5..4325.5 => 0.87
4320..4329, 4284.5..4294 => 1.35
